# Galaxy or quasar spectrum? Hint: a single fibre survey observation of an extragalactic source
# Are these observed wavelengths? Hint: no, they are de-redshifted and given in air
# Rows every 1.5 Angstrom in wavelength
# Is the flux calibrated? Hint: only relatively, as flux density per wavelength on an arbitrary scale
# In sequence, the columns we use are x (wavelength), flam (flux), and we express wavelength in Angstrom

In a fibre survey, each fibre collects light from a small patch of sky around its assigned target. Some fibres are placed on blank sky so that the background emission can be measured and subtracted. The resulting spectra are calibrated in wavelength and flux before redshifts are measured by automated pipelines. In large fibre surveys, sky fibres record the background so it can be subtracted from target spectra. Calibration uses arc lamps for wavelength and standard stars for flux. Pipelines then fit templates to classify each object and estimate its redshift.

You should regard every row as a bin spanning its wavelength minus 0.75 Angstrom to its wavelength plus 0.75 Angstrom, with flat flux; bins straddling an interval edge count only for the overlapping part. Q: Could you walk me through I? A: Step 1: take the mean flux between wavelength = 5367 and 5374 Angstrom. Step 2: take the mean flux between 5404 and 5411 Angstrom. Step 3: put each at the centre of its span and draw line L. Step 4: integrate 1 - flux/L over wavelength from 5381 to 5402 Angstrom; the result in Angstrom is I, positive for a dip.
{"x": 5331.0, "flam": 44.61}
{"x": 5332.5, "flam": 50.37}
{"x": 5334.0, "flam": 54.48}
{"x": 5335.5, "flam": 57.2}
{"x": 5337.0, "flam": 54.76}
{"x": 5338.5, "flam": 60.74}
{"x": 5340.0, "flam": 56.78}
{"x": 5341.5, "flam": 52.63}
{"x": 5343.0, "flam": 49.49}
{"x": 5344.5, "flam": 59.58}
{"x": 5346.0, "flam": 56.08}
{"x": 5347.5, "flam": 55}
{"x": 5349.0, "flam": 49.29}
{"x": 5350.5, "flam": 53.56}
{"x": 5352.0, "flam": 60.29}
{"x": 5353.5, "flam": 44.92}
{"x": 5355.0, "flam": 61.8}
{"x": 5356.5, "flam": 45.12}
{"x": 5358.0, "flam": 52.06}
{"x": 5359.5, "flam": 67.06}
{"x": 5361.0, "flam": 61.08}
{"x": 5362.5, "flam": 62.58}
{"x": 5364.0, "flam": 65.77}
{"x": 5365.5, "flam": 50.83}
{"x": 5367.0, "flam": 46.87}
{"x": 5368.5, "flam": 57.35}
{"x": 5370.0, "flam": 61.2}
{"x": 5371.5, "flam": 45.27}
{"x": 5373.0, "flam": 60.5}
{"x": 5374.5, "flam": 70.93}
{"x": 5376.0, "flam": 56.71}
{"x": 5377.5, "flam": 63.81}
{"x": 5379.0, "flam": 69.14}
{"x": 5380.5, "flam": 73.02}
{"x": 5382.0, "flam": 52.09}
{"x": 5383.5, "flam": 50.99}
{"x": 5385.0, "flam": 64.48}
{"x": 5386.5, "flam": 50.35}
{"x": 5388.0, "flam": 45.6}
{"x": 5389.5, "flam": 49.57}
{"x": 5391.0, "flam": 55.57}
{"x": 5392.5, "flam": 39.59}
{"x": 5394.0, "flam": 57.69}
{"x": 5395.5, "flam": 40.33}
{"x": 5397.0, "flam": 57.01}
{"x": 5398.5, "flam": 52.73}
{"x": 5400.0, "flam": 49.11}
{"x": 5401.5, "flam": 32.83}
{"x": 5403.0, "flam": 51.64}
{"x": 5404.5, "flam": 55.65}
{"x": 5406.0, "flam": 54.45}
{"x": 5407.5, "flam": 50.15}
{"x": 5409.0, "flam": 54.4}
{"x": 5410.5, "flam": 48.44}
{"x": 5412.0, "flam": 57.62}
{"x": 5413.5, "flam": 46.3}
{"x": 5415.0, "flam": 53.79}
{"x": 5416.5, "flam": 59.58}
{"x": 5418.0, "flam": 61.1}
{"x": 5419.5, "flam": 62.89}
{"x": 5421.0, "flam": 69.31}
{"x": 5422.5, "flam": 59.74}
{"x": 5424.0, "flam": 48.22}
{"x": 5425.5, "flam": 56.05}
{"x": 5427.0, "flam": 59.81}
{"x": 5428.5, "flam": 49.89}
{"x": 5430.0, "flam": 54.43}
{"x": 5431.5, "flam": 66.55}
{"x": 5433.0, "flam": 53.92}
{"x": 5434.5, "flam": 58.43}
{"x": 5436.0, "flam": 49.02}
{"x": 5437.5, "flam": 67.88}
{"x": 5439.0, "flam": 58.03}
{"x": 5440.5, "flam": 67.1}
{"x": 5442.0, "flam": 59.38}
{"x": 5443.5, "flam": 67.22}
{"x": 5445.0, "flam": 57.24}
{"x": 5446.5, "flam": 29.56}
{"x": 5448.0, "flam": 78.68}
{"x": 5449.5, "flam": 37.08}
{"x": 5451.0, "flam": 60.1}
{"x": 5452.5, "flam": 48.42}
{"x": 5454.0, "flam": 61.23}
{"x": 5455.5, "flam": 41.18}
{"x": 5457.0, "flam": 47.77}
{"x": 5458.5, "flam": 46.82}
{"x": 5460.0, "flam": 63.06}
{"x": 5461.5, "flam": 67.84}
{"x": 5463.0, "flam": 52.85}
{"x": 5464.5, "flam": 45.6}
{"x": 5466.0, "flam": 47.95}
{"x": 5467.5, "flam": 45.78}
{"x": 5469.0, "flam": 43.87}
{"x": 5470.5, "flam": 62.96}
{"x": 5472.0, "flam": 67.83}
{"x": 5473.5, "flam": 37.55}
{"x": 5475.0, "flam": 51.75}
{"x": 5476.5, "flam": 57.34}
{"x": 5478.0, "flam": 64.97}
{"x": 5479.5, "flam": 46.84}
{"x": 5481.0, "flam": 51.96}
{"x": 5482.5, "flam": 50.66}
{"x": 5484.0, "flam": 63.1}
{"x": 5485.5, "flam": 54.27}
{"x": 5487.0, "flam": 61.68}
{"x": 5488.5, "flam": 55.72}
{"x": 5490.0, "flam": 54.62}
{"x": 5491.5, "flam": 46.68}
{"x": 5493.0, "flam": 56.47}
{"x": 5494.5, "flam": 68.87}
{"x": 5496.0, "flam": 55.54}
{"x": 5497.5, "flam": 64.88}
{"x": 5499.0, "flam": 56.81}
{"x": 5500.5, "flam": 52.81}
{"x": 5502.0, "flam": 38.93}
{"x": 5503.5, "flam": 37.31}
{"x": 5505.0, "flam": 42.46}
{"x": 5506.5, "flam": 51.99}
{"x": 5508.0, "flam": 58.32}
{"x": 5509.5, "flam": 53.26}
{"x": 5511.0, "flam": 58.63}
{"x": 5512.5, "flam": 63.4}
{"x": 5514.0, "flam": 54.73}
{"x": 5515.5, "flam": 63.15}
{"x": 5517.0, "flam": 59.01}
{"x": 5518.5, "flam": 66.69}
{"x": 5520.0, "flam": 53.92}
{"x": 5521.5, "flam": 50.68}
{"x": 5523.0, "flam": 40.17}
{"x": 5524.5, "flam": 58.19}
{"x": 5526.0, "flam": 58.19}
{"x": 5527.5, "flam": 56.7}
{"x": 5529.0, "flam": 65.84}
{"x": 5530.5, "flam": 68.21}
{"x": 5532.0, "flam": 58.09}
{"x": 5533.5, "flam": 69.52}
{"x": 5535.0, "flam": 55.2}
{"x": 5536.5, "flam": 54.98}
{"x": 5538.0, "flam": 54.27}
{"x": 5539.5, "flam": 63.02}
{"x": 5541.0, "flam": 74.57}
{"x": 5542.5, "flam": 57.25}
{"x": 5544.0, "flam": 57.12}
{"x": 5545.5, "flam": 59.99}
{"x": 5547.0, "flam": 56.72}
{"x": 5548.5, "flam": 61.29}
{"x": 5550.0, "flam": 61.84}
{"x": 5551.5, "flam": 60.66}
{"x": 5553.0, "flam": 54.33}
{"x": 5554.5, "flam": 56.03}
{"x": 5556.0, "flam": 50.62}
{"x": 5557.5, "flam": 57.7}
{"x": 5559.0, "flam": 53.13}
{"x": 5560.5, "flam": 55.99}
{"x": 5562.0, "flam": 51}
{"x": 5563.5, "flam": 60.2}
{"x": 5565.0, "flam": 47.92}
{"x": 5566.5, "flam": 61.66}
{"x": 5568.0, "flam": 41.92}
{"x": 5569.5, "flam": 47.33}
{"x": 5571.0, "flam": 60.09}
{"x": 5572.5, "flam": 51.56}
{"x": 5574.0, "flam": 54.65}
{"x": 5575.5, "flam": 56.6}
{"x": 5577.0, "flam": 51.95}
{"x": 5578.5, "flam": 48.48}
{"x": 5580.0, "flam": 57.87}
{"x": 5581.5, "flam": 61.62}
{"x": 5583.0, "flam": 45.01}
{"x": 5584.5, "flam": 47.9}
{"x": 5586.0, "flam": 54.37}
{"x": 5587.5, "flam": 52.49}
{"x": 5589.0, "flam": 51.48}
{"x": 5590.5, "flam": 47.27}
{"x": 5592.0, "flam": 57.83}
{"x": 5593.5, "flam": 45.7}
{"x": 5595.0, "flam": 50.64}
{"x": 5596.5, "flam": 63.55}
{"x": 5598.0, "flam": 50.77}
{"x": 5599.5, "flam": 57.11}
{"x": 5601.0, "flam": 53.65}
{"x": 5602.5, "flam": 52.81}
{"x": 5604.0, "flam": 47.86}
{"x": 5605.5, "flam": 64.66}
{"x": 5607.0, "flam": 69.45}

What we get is 1.4 Angstrom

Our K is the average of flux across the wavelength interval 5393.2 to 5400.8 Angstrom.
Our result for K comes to 51.2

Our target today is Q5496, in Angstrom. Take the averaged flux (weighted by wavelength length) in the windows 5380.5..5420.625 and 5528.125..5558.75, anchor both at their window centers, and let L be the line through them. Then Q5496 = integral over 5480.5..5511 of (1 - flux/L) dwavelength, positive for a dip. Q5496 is 1.8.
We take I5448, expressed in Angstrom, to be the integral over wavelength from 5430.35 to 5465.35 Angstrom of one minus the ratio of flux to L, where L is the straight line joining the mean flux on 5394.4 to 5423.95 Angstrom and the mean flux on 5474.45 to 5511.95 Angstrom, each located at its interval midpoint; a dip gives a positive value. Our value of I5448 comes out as -1.3 Angstrom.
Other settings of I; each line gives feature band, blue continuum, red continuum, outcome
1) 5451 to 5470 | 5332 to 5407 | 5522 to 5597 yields 1.29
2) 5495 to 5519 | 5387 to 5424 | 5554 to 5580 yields -0.79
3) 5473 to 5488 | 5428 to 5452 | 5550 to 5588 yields 0.47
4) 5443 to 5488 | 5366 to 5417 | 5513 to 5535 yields 2.30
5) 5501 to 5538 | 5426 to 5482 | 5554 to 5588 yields -1.19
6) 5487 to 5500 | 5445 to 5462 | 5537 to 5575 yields -0.80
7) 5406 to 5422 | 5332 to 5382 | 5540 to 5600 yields 0.05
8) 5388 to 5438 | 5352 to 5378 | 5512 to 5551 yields 3.49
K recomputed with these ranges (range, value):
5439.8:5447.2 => 56.2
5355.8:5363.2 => 57.6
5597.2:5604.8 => 52.6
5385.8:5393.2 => 48.2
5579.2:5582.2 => 59.5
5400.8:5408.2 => 49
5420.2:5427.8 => 58.6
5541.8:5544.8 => 57.2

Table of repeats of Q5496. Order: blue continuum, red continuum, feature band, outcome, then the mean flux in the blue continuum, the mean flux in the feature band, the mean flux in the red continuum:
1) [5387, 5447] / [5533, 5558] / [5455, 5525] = 3.66 Angstrom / 54.3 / 54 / 59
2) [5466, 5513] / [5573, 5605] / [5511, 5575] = -4.71 Angstrom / 54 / 57.3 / 52.9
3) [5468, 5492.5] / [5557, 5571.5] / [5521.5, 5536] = -1.21 Angstrom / 54.4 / 58.4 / 53.5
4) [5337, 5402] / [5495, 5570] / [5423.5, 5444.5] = -1.05 Angstrom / 55.1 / 58.4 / 56.3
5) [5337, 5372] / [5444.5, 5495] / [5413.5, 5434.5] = -1.27 Angstrom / 55.5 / 57.7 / 53.7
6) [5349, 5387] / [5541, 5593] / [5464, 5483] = 1.40 Angstrom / 57.8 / 52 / 54.7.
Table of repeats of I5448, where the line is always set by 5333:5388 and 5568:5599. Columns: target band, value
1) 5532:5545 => -1.7 Angstrom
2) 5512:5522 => -0.9 Angstrom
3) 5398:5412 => 1.4 Angstrom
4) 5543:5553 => -1.1 Angstrom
